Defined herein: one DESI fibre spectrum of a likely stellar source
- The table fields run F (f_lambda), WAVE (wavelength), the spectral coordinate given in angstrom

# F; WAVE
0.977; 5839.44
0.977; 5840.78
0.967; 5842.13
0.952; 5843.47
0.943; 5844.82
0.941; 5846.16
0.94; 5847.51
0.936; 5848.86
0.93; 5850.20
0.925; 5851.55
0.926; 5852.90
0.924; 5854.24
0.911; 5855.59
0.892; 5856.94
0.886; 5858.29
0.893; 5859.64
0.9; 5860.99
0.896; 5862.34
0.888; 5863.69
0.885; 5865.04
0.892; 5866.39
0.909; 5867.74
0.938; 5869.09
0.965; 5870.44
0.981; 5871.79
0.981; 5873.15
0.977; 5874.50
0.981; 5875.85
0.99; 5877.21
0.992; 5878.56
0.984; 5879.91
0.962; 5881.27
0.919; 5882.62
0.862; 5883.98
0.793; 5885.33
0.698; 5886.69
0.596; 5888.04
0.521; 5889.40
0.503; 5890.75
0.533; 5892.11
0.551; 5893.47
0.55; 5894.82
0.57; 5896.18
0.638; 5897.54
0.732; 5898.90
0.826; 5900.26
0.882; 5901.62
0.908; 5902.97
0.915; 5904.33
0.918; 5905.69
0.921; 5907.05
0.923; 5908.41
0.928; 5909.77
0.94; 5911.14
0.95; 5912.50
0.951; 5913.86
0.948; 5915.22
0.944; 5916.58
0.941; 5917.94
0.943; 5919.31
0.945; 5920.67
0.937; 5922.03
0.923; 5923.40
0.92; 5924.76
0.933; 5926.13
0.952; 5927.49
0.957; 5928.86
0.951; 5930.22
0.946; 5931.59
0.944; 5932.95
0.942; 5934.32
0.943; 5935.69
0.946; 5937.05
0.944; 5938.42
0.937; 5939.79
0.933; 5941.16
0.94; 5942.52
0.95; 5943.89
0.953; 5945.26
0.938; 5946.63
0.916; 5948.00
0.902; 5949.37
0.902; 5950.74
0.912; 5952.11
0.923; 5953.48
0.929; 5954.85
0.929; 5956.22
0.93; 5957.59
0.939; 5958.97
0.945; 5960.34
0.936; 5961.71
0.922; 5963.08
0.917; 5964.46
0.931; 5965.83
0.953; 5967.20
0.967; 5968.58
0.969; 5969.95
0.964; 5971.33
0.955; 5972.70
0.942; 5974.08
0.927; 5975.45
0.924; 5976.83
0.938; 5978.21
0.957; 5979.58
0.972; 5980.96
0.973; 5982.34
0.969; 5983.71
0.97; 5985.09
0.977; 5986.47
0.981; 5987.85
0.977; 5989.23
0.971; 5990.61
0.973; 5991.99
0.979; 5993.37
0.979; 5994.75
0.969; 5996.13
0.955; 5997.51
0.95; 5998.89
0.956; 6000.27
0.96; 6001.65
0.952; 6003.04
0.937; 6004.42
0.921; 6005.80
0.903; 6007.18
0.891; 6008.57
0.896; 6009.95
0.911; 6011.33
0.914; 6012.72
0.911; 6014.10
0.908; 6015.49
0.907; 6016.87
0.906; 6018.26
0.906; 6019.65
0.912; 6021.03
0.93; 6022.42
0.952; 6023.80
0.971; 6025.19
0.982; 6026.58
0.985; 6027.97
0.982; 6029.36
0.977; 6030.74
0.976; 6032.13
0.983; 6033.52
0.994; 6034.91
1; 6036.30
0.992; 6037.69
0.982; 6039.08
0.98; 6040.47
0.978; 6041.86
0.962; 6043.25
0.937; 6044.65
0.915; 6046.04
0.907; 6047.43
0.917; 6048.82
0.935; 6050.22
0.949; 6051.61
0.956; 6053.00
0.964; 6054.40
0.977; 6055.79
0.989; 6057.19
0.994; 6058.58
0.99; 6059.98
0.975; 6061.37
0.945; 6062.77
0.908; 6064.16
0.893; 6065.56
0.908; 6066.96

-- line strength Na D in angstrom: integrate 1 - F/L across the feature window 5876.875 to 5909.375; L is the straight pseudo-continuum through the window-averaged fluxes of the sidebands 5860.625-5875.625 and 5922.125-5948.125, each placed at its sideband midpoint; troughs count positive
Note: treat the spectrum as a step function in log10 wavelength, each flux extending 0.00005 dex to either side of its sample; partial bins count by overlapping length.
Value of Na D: 5.5 angstrom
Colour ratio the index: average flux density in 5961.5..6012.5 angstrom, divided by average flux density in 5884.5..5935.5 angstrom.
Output 1.1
